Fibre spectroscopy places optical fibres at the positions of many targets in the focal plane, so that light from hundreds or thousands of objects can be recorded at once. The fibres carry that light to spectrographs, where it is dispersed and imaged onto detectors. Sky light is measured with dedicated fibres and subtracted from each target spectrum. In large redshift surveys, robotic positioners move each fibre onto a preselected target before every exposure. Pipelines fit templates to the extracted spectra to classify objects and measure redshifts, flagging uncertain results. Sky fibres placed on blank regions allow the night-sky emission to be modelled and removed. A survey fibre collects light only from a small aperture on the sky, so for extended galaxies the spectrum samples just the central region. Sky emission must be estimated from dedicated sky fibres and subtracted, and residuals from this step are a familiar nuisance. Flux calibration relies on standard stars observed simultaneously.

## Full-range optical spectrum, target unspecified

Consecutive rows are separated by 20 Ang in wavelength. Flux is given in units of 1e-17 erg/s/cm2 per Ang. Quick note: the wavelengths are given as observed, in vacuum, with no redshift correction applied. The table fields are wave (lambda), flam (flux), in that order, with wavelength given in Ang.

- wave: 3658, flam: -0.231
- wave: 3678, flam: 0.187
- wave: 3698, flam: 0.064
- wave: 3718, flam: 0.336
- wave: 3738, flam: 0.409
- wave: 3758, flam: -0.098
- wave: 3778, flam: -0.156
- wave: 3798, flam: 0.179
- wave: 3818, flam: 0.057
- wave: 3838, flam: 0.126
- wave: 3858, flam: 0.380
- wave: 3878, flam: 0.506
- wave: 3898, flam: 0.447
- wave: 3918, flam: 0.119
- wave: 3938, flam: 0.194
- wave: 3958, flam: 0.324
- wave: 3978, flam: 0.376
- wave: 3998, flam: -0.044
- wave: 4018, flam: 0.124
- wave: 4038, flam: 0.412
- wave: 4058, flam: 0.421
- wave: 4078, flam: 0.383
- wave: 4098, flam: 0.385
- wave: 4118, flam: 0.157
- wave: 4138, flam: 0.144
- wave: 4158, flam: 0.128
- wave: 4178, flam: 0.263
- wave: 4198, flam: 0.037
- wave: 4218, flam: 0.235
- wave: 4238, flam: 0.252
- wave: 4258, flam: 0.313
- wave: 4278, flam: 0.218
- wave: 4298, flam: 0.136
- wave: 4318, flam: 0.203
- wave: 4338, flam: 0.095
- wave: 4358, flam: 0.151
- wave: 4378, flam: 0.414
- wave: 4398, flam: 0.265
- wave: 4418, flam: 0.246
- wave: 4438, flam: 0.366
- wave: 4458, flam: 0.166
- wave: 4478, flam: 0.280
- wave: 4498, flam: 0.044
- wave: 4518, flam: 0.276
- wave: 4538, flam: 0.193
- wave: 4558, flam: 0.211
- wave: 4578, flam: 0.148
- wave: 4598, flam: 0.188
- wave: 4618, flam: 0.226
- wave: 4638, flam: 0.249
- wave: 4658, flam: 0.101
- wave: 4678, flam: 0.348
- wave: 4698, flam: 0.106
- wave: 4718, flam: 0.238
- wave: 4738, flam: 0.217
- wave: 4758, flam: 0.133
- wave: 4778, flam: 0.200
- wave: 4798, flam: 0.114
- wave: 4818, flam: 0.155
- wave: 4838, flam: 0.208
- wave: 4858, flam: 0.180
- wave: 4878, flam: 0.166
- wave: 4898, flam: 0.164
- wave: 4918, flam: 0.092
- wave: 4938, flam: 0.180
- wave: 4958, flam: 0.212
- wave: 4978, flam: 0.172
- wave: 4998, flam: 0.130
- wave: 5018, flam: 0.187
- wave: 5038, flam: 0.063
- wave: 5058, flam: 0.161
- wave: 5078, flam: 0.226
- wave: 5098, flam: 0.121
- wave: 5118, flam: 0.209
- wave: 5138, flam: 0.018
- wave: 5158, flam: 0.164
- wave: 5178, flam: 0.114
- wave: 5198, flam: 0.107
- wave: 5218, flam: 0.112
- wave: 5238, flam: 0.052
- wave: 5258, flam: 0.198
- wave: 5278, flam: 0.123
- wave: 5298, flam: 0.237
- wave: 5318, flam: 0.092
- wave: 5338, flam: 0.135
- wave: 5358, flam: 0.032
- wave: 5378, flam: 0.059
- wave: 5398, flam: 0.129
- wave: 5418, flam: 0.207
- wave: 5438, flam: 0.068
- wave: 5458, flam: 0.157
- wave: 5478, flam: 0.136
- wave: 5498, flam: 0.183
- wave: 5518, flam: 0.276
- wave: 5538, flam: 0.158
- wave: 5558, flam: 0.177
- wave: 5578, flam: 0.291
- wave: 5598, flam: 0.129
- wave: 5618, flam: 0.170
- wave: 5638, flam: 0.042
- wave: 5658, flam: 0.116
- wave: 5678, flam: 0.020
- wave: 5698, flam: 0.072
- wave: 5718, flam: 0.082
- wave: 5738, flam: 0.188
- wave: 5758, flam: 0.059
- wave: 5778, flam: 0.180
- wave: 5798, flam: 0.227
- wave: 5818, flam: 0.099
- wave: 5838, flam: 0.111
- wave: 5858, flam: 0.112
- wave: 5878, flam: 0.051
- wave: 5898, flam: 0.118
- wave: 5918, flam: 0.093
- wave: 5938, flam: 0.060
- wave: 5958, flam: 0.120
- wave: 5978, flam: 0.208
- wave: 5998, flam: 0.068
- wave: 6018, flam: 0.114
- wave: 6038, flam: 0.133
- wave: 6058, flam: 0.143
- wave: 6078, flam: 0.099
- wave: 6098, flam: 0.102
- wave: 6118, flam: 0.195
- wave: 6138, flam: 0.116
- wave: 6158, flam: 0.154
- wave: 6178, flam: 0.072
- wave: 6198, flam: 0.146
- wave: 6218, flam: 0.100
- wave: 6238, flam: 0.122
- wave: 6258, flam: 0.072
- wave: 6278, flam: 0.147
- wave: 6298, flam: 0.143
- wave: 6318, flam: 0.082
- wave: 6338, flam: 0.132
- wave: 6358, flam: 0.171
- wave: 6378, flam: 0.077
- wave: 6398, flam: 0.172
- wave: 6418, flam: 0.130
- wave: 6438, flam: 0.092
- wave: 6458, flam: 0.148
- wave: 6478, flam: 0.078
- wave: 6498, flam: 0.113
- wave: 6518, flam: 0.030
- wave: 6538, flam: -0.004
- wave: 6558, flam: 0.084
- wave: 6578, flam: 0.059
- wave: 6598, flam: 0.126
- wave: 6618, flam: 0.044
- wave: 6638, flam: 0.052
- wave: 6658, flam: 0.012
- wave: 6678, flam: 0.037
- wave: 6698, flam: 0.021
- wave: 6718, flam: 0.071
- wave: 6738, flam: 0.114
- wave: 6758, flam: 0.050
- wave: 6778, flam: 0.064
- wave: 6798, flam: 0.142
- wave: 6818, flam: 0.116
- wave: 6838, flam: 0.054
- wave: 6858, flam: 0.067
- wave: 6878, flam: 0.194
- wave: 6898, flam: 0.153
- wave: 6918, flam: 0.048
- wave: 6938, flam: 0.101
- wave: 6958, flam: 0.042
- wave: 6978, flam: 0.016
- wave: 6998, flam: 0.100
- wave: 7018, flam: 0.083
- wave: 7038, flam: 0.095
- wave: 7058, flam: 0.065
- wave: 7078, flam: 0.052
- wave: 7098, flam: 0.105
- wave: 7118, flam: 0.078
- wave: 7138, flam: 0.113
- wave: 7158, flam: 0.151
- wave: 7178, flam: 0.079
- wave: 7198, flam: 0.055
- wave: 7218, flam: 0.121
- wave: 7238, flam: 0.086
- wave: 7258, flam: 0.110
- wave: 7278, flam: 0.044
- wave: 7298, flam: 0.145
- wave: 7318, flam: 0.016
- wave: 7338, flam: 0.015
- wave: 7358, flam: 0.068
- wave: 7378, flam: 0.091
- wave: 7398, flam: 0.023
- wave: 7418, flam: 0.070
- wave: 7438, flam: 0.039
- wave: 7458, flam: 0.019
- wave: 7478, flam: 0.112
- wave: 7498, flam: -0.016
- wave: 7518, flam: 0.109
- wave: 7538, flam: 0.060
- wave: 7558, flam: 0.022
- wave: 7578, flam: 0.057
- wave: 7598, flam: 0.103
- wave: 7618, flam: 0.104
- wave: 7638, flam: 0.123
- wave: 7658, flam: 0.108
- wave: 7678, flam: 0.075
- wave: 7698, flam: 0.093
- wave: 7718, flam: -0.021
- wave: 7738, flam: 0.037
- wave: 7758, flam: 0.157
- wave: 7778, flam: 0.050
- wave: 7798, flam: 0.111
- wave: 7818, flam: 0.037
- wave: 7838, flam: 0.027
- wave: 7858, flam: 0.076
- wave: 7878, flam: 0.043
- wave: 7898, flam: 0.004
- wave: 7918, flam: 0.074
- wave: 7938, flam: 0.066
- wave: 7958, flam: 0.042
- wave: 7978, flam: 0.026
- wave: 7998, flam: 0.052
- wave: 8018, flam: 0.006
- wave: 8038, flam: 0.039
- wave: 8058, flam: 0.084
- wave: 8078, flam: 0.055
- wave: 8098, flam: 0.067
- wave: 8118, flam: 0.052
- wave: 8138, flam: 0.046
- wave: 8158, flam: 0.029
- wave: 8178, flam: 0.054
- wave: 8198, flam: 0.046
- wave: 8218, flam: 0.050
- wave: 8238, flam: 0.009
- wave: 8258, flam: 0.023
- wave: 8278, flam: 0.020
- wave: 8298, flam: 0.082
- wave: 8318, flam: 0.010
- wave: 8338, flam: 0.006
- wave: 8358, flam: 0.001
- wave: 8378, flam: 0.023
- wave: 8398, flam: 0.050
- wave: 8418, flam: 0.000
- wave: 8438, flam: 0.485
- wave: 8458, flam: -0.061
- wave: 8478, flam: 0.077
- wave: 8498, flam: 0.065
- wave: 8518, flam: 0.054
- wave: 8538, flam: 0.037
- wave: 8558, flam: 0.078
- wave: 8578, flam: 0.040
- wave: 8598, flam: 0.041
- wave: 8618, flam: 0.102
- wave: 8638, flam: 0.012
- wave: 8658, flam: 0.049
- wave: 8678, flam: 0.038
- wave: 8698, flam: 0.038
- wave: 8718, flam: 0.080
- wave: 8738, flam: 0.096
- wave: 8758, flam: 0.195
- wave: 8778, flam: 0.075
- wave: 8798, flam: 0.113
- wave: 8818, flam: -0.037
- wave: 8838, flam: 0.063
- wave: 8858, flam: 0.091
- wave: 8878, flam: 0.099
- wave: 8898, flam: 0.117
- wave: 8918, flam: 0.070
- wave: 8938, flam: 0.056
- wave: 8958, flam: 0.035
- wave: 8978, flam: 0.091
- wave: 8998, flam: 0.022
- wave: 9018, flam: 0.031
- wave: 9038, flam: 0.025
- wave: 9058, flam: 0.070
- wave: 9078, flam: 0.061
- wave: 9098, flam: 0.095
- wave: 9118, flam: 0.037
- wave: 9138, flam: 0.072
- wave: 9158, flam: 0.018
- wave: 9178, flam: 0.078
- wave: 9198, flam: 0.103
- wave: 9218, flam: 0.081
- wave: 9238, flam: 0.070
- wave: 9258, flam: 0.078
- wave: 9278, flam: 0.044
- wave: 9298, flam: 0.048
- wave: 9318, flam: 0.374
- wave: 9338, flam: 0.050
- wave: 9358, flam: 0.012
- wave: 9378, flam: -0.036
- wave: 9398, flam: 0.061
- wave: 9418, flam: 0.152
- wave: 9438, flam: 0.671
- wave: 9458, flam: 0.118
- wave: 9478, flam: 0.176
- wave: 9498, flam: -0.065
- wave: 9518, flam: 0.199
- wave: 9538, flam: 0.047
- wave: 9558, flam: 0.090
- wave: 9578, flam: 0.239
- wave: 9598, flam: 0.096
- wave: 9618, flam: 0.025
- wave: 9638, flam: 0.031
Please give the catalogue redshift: 1.26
